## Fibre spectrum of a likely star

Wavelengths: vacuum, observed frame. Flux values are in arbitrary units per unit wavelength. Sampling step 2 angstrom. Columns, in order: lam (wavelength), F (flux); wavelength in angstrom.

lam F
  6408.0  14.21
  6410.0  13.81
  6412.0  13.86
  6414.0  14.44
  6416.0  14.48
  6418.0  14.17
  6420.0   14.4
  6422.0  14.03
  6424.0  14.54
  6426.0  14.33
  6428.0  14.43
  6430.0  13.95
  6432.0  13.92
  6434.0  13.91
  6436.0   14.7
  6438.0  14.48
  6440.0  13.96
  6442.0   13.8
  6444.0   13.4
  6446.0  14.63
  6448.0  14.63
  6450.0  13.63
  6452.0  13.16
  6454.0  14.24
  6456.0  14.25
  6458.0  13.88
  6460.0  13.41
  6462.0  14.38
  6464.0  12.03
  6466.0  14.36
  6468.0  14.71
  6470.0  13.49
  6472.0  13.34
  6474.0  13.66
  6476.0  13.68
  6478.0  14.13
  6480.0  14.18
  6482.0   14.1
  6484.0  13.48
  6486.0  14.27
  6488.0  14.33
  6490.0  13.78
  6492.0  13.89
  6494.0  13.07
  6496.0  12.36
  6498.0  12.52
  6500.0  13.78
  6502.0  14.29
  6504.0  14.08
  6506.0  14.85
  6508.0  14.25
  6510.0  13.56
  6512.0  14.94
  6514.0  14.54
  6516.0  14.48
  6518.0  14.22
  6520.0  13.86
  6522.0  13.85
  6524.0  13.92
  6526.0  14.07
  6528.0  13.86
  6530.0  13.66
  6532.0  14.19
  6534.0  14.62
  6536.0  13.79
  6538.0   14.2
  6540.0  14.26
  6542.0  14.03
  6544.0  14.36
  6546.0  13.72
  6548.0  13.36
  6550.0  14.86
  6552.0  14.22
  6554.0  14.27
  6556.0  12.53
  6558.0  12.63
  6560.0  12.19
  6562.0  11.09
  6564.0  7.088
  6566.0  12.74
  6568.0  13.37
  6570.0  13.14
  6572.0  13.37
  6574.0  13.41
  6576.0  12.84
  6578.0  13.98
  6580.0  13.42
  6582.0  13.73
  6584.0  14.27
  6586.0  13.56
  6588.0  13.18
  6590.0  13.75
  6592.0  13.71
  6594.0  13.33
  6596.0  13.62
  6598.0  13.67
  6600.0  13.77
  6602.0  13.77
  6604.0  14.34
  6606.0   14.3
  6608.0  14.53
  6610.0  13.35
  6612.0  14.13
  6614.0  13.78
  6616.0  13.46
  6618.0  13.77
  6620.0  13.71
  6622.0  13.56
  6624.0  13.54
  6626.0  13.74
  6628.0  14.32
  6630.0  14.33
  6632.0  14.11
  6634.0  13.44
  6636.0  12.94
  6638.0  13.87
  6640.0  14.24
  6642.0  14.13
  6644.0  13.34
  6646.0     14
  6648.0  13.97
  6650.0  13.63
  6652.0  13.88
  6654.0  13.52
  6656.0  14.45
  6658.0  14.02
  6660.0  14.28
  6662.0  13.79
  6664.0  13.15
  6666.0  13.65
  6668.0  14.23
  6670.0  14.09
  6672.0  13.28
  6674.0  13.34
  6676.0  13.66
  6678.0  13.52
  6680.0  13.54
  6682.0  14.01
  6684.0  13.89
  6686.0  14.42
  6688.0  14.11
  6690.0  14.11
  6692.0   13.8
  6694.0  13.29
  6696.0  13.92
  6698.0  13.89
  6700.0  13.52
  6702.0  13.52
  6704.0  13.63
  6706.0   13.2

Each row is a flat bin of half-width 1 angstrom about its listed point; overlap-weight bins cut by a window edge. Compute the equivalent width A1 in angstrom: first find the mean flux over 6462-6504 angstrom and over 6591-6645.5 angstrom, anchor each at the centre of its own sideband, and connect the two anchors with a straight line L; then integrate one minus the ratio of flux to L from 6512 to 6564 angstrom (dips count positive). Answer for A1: 0.2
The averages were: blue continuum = 13.7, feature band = 13.7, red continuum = 13.8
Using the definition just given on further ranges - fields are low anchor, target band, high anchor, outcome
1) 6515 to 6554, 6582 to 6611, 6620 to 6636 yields 0.21 angstrom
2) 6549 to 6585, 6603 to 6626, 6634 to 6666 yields -0.72 angstrom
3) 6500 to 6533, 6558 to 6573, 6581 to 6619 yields 2.19 angstrom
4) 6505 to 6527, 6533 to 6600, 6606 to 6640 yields 3.27 angstrom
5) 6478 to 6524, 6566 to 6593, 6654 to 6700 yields 0.78 angstrom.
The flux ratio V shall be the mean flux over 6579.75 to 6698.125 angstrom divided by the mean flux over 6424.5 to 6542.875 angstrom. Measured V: 1.0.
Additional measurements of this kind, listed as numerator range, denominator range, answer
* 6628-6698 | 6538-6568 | 1.06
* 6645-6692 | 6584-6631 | 1.00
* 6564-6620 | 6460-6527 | 0.97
